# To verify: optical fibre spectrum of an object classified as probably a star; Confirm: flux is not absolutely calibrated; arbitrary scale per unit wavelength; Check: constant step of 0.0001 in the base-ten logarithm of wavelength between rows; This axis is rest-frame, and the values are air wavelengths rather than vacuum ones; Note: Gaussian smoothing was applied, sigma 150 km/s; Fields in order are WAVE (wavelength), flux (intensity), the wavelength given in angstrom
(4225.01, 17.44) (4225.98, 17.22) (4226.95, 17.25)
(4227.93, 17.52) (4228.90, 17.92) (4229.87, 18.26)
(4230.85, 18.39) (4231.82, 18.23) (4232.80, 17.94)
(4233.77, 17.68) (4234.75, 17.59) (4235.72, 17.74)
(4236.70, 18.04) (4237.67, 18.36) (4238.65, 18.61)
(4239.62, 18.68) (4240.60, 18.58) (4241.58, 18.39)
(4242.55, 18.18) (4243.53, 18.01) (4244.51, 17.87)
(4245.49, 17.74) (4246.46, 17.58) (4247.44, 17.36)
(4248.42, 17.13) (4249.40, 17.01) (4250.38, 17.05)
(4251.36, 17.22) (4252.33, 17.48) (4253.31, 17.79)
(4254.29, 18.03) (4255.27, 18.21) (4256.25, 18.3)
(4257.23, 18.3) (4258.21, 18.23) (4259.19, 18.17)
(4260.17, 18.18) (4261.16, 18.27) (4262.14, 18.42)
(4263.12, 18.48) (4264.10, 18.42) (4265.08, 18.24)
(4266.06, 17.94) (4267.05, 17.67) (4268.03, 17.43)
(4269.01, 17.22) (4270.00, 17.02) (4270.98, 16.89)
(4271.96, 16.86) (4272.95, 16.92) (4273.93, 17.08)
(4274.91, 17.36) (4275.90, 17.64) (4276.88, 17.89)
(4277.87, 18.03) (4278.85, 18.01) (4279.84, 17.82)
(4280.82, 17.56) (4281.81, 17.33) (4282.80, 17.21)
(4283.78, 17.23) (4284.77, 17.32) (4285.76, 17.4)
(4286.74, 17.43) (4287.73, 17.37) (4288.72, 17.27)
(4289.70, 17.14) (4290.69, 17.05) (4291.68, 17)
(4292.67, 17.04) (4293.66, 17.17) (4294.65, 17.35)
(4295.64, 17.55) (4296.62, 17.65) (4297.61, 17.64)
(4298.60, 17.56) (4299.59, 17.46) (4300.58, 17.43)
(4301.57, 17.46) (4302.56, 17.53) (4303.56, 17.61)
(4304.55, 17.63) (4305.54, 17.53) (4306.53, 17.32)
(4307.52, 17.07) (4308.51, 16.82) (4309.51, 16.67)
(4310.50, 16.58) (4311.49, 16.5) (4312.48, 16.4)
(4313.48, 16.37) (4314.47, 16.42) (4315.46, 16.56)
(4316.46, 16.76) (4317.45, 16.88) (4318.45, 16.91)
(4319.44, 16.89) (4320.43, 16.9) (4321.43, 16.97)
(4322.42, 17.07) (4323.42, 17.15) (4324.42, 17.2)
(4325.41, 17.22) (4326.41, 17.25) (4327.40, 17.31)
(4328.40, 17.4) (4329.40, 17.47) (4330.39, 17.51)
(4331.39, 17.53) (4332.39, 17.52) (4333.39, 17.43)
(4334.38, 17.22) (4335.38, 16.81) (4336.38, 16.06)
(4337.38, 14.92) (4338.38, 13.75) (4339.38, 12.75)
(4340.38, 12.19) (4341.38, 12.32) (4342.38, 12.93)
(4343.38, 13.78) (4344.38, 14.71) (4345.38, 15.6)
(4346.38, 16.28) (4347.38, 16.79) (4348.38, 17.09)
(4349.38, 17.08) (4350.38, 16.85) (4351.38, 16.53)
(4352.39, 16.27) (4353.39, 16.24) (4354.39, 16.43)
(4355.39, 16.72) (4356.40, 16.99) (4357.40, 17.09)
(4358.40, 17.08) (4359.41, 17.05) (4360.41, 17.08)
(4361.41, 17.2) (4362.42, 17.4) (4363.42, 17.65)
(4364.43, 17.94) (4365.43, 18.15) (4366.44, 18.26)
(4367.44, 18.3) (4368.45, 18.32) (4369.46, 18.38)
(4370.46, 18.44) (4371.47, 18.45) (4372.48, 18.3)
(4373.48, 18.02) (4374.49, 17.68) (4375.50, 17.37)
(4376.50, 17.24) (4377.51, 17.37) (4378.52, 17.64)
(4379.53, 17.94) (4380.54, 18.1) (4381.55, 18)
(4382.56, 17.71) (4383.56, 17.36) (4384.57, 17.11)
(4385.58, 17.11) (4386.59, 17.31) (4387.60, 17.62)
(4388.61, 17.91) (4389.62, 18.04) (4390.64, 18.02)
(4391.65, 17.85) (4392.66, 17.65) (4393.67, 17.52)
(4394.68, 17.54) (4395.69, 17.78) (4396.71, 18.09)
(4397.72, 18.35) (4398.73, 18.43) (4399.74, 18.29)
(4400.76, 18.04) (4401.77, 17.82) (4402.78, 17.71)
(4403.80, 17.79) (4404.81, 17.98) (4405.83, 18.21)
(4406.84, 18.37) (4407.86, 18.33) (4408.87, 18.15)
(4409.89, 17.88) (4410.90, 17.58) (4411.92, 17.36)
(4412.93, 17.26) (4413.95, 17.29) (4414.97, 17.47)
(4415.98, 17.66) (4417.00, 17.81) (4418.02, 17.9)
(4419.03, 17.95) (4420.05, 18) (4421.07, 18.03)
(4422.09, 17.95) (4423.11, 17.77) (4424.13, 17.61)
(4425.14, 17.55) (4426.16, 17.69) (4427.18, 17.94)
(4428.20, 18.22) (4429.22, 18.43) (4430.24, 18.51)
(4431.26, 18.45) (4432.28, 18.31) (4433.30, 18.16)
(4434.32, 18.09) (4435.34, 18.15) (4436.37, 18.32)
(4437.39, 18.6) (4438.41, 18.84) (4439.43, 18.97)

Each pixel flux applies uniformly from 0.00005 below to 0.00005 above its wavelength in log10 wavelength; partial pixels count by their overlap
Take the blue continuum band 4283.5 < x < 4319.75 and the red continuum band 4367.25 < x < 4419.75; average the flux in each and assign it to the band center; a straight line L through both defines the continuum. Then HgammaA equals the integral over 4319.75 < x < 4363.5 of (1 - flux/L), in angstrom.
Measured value 2.8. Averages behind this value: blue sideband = 17.1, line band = 16.3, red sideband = 17.8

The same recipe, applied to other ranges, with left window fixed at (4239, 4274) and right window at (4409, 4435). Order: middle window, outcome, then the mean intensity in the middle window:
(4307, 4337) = 1.5 angstrom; 17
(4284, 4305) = 0.5 angstrom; 17.4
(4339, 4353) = 2.1 angstrom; 15.1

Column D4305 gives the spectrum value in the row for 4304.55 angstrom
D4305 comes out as 17.63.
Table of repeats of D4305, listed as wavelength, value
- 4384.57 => 17.11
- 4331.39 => 17.53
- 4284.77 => 17.32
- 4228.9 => 17.92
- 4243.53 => 18.01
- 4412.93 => 17.26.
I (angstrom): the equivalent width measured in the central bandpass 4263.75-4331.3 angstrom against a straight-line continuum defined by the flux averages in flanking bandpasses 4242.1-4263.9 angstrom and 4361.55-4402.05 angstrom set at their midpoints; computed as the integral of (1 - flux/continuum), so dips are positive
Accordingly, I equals 2.3 angstrom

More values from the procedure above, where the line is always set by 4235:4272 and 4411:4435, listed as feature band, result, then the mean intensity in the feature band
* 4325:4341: 1.48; 16.2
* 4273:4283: 0.17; 17.6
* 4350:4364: 0.77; 16.9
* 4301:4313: 0.53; 17.1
